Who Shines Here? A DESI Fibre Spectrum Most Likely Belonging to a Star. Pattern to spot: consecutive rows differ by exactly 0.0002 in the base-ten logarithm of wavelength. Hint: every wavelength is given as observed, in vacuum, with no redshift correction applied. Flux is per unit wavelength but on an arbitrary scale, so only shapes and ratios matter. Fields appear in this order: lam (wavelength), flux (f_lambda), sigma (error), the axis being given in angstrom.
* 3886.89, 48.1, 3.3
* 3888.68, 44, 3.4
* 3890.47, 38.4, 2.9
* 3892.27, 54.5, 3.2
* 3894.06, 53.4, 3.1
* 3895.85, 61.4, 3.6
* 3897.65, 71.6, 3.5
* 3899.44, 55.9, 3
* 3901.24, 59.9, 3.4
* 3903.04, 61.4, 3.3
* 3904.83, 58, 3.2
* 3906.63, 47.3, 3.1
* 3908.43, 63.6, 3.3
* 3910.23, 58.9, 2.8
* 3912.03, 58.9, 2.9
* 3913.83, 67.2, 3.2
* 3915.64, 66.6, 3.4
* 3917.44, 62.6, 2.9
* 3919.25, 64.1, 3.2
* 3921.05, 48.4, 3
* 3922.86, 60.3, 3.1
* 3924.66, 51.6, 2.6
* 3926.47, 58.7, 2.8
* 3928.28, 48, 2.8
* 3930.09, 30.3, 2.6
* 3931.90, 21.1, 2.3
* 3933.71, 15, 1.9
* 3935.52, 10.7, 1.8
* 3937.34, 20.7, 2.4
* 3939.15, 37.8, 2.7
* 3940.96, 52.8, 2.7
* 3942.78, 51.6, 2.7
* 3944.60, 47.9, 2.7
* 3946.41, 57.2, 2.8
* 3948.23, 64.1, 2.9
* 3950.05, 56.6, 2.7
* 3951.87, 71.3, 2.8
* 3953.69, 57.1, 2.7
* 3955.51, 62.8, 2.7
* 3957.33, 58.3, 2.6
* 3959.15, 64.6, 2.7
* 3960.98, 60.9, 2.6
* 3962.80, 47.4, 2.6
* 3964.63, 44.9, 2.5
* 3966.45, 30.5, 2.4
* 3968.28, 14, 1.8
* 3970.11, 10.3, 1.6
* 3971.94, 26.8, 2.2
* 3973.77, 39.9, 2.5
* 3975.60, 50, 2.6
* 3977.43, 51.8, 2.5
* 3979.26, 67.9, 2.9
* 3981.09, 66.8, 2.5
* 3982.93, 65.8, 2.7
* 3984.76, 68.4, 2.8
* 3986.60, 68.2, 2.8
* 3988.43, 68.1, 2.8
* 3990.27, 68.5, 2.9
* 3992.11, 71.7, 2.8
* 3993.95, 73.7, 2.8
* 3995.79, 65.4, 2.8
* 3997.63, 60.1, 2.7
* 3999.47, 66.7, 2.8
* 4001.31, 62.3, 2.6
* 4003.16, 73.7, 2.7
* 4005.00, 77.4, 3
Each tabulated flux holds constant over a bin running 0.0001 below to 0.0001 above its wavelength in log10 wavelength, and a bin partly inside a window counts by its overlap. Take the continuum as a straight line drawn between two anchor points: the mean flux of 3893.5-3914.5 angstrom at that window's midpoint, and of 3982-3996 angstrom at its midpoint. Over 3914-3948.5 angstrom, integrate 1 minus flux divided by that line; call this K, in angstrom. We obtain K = 9.2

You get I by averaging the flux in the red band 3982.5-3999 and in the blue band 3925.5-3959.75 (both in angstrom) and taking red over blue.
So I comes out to 1.46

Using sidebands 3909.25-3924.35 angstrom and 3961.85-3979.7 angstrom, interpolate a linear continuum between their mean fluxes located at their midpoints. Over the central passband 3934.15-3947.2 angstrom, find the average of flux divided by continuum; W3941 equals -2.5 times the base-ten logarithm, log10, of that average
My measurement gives 0.27 mag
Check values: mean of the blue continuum 60.5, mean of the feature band 38.8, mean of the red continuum 37.6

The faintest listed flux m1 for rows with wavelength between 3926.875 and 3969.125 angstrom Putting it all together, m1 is 10.7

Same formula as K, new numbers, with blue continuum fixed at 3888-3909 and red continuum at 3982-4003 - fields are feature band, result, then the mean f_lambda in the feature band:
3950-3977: 7.4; 46.1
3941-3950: 0.9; 55.1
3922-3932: 2.1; 46.9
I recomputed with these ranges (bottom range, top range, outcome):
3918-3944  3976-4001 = 1.60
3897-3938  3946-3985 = 1.02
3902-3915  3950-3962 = 1.04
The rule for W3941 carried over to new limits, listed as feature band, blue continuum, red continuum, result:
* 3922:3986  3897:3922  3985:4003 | 0.34 mag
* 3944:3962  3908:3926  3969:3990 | -0.08 mag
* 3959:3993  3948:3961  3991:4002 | 0.24 mag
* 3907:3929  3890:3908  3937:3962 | -0.05 mag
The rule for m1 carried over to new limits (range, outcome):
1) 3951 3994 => 10.3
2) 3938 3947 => 37.8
